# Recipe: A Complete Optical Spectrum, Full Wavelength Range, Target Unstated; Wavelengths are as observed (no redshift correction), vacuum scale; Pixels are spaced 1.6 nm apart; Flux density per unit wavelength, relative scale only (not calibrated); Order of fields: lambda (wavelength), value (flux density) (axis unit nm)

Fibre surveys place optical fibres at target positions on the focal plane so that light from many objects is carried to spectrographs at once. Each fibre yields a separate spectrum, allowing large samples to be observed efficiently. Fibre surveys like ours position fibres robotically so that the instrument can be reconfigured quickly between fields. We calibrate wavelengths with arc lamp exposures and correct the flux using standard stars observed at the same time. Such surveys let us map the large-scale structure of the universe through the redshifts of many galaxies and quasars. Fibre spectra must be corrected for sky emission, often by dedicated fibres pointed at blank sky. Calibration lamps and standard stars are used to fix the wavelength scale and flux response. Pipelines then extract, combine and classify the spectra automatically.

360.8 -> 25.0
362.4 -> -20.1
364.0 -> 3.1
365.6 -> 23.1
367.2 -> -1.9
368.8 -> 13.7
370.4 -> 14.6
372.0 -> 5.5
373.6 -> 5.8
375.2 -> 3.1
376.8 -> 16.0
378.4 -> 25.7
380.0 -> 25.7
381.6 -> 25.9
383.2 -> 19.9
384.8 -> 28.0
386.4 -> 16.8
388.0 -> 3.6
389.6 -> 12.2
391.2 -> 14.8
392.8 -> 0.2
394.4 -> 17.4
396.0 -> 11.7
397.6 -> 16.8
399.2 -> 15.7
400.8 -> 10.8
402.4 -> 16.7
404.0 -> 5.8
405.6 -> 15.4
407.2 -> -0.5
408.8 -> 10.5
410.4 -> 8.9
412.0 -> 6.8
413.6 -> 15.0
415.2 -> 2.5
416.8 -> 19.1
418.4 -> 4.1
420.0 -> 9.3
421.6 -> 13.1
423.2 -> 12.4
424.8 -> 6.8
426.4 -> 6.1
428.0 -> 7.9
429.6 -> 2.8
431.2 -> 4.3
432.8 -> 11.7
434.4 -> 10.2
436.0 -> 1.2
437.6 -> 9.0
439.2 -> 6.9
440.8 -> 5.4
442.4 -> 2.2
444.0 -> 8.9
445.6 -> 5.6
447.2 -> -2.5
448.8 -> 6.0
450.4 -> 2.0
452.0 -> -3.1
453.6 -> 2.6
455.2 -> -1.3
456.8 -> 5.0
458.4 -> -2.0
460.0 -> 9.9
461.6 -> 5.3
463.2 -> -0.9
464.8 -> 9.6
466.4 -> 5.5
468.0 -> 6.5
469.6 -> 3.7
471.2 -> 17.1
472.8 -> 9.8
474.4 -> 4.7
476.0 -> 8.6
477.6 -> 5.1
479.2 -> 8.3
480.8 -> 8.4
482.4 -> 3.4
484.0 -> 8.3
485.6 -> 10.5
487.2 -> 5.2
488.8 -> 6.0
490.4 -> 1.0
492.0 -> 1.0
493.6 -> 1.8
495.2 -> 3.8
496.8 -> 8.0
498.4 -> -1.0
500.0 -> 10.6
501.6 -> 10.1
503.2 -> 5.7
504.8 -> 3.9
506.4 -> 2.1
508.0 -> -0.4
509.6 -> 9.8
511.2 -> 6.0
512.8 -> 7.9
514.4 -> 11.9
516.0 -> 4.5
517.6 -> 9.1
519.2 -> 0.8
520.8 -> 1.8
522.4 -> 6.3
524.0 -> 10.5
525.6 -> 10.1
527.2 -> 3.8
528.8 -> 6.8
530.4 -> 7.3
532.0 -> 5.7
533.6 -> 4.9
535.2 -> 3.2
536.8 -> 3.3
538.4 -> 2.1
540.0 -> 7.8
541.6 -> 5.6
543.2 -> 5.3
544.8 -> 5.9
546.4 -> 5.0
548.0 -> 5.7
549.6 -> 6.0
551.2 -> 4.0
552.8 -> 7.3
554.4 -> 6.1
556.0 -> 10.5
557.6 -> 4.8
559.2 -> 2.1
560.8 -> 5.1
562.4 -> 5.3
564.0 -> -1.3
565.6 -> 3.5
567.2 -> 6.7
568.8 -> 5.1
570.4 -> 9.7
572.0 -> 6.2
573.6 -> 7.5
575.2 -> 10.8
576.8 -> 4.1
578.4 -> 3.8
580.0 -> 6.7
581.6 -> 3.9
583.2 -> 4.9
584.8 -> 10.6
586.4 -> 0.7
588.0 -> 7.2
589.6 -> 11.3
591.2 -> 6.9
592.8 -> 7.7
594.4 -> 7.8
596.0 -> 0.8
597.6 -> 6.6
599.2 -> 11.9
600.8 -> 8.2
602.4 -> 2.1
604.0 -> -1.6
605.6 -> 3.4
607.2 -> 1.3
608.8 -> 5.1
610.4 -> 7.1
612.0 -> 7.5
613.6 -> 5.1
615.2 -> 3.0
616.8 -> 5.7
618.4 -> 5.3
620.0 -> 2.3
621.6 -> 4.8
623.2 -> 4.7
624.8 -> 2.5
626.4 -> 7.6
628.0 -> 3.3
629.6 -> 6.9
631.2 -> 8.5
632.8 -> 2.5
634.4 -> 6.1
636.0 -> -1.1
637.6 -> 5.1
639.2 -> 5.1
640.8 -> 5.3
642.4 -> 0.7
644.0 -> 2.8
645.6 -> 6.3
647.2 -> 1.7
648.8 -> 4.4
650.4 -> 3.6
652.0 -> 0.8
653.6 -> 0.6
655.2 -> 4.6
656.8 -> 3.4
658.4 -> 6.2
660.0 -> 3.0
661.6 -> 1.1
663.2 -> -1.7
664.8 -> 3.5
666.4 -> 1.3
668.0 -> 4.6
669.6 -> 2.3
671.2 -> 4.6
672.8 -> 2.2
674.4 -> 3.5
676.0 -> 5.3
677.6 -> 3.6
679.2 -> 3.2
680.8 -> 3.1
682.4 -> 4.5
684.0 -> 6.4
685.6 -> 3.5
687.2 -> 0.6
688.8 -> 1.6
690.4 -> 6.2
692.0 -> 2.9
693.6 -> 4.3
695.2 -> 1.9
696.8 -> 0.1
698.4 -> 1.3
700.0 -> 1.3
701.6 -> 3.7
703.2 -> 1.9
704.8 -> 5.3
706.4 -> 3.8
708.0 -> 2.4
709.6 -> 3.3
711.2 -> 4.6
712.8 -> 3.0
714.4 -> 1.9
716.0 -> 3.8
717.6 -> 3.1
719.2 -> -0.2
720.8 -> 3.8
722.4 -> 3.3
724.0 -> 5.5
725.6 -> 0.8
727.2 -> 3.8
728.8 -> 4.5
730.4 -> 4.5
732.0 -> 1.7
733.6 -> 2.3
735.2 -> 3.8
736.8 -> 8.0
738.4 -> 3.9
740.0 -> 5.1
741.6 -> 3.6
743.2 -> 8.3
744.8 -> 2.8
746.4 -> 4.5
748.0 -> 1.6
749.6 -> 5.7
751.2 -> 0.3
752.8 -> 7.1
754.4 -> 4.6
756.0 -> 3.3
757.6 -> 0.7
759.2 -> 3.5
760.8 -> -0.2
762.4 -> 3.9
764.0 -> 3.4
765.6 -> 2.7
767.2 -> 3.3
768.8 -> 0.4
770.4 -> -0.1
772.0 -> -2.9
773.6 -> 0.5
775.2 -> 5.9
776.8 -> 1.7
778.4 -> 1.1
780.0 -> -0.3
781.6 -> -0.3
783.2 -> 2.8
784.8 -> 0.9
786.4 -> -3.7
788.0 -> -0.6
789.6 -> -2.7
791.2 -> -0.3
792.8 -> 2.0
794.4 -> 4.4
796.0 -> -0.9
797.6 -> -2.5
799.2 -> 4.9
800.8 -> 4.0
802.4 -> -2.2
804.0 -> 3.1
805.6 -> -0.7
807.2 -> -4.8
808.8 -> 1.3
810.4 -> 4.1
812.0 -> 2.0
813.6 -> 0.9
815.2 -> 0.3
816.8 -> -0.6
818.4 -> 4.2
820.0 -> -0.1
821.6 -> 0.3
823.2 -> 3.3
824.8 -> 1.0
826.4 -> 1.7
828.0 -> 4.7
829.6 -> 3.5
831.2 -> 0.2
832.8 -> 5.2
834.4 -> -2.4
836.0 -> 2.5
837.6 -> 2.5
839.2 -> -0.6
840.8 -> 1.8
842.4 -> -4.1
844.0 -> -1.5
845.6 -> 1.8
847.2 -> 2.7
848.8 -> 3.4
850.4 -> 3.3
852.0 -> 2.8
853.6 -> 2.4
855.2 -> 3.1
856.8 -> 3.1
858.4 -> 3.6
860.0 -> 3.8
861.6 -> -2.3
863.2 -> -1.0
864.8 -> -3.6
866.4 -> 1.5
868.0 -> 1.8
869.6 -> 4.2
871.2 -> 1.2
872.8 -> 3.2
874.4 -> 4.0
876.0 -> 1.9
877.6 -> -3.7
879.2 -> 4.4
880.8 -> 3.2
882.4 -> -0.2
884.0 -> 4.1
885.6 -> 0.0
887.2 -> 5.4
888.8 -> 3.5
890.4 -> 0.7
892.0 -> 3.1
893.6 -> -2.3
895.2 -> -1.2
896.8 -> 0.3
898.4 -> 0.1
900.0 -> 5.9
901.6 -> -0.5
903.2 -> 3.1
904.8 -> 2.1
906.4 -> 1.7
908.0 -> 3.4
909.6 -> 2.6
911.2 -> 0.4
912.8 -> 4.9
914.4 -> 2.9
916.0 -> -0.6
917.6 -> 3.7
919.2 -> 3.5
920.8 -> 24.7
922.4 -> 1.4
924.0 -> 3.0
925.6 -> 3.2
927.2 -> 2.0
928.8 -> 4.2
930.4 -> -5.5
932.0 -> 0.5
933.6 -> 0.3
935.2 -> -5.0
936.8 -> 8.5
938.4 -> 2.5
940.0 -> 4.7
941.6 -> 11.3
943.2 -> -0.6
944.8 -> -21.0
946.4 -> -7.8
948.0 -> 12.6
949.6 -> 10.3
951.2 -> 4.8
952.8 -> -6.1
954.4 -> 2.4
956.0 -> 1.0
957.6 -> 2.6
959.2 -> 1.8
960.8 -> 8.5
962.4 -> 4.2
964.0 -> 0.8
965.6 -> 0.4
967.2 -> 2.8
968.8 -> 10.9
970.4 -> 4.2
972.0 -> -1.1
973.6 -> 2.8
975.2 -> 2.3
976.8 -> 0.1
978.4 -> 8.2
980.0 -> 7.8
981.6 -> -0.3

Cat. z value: 1.47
